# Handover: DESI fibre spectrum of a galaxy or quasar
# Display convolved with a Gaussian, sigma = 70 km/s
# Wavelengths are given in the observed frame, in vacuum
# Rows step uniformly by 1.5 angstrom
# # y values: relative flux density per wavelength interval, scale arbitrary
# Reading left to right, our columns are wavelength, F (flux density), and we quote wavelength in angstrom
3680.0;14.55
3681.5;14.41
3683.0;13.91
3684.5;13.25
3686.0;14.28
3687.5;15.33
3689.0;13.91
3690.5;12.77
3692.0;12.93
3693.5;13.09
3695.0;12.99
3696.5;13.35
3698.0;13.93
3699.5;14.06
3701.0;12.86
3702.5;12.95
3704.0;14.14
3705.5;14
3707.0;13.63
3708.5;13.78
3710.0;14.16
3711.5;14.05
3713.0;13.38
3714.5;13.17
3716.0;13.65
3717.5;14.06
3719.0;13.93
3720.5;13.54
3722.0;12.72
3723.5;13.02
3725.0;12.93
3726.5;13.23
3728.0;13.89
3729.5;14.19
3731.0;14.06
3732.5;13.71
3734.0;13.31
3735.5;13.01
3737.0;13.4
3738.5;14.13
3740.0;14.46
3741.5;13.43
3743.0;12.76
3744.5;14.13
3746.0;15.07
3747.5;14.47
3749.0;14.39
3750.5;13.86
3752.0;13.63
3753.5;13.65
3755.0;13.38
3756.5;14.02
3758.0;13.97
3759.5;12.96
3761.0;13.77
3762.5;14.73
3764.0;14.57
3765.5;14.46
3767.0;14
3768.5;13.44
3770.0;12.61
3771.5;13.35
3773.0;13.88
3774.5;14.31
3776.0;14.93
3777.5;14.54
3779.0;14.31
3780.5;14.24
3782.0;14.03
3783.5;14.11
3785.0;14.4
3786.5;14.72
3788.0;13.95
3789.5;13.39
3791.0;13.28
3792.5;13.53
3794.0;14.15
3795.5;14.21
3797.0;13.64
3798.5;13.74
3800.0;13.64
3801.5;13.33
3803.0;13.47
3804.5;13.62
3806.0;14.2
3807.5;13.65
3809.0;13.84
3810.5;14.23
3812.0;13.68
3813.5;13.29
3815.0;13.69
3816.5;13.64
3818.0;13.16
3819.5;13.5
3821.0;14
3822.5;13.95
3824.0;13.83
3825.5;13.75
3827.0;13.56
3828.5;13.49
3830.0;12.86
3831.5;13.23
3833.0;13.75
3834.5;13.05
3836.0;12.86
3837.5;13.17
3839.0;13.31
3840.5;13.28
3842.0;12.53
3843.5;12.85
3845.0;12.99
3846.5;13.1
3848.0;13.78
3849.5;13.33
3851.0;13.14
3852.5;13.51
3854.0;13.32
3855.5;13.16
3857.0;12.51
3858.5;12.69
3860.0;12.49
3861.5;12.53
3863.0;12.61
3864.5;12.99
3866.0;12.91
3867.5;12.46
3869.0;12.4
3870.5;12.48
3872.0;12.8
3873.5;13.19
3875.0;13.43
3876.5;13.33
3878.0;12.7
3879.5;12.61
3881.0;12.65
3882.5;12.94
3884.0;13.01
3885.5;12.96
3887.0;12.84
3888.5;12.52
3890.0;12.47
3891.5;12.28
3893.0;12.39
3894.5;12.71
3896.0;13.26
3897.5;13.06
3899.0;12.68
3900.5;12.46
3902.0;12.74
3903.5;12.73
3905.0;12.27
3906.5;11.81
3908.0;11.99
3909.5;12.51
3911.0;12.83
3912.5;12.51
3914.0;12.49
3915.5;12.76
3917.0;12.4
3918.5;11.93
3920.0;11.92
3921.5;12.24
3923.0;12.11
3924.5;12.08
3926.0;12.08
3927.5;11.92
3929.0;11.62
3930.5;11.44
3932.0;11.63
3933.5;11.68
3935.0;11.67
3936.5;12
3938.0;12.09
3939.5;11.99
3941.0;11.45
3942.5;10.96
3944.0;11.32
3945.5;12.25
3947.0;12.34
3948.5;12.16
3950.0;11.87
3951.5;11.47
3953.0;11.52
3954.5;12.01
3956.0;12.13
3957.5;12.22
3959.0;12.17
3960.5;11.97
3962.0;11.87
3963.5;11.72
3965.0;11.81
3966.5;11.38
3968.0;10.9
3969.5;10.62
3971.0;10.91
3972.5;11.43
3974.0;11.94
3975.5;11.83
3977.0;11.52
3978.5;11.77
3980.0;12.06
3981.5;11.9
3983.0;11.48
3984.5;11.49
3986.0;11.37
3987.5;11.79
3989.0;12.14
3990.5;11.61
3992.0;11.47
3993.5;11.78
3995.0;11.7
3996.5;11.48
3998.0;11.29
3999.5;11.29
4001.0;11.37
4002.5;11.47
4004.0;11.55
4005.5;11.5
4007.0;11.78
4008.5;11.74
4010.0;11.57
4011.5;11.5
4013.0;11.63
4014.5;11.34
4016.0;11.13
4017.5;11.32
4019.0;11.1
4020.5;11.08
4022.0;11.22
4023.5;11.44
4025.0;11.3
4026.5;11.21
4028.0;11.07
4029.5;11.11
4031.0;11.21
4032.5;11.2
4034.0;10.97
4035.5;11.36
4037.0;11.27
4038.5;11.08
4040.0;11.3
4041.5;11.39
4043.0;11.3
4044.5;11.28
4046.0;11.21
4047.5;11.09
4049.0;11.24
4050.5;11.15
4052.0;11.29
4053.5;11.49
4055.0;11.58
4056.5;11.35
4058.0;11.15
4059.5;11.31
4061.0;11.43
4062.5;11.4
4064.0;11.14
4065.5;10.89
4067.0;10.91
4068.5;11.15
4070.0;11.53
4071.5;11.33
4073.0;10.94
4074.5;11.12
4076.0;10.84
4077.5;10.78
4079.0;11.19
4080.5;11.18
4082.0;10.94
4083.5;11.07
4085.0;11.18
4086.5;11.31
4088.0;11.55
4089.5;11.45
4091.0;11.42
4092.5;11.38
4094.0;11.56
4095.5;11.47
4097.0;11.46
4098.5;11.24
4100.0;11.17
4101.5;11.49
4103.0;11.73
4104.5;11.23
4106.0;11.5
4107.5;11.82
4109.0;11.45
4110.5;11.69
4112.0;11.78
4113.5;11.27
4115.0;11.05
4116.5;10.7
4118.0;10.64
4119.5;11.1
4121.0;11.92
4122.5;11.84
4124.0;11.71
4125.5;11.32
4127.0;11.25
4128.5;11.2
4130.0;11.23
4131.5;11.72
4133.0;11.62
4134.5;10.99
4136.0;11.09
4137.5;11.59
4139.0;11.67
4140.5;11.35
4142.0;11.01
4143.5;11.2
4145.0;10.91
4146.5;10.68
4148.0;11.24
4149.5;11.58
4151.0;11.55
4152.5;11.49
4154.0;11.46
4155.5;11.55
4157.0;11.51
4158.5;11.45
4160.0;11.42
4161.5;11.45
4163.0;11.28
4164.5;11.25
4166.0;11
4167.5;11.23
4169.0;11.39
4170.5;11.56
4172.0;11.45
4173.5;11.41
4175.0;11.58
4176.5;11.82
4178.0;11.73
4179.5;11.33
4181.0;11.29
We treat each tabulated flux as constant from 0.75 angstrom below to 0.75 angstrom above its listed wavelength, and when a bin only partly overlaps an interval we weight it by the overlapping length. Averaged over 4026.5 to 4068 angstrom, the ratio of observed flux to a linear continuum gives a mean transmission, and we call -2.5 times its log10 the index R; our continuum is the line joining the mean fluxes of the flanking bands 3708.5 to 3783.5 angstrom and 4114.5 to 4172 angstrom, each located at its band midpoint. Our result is 0.07 mag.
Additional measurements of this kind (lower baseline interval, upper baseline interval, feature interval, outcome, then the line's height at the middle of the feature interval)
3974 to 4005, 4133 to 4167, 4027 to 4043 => 0.03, 11.5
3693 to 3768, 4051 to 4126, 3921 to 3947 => 0.05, 12.3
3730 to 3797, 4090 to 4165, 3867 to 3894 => 0.03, 13.1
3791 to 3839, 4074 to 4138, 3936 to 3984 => 0.07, 12.5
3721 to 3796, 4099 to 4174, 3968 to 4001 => 0.07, 12.4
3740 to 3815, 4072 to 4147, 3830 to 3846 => 0.03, 13.4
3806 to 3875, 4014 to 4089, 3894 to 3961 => 0.02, 12.4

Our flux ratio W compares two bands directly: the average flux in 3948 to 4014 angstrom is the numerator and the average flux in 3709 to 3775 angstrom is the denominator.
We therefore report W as 0.85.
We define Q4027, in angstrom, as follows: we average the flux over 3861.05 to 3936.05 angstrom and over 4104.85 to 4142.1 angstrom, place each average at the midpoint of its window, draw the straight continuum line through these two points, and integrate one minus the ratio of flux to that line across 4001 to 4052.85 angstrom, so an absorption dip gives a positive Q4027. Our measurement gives 2.4 angstrom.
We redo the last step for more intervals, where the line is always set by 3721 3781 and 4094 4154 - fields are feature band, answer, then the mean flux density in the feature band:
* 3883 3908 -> 0.48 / 12.6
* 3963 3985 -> 1.49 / 11.5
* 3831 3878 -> 0.50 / 13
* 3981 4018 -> 1.93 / 11.5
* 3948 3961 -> 0.56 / 11.9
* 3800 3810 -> -0.17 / 13.7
